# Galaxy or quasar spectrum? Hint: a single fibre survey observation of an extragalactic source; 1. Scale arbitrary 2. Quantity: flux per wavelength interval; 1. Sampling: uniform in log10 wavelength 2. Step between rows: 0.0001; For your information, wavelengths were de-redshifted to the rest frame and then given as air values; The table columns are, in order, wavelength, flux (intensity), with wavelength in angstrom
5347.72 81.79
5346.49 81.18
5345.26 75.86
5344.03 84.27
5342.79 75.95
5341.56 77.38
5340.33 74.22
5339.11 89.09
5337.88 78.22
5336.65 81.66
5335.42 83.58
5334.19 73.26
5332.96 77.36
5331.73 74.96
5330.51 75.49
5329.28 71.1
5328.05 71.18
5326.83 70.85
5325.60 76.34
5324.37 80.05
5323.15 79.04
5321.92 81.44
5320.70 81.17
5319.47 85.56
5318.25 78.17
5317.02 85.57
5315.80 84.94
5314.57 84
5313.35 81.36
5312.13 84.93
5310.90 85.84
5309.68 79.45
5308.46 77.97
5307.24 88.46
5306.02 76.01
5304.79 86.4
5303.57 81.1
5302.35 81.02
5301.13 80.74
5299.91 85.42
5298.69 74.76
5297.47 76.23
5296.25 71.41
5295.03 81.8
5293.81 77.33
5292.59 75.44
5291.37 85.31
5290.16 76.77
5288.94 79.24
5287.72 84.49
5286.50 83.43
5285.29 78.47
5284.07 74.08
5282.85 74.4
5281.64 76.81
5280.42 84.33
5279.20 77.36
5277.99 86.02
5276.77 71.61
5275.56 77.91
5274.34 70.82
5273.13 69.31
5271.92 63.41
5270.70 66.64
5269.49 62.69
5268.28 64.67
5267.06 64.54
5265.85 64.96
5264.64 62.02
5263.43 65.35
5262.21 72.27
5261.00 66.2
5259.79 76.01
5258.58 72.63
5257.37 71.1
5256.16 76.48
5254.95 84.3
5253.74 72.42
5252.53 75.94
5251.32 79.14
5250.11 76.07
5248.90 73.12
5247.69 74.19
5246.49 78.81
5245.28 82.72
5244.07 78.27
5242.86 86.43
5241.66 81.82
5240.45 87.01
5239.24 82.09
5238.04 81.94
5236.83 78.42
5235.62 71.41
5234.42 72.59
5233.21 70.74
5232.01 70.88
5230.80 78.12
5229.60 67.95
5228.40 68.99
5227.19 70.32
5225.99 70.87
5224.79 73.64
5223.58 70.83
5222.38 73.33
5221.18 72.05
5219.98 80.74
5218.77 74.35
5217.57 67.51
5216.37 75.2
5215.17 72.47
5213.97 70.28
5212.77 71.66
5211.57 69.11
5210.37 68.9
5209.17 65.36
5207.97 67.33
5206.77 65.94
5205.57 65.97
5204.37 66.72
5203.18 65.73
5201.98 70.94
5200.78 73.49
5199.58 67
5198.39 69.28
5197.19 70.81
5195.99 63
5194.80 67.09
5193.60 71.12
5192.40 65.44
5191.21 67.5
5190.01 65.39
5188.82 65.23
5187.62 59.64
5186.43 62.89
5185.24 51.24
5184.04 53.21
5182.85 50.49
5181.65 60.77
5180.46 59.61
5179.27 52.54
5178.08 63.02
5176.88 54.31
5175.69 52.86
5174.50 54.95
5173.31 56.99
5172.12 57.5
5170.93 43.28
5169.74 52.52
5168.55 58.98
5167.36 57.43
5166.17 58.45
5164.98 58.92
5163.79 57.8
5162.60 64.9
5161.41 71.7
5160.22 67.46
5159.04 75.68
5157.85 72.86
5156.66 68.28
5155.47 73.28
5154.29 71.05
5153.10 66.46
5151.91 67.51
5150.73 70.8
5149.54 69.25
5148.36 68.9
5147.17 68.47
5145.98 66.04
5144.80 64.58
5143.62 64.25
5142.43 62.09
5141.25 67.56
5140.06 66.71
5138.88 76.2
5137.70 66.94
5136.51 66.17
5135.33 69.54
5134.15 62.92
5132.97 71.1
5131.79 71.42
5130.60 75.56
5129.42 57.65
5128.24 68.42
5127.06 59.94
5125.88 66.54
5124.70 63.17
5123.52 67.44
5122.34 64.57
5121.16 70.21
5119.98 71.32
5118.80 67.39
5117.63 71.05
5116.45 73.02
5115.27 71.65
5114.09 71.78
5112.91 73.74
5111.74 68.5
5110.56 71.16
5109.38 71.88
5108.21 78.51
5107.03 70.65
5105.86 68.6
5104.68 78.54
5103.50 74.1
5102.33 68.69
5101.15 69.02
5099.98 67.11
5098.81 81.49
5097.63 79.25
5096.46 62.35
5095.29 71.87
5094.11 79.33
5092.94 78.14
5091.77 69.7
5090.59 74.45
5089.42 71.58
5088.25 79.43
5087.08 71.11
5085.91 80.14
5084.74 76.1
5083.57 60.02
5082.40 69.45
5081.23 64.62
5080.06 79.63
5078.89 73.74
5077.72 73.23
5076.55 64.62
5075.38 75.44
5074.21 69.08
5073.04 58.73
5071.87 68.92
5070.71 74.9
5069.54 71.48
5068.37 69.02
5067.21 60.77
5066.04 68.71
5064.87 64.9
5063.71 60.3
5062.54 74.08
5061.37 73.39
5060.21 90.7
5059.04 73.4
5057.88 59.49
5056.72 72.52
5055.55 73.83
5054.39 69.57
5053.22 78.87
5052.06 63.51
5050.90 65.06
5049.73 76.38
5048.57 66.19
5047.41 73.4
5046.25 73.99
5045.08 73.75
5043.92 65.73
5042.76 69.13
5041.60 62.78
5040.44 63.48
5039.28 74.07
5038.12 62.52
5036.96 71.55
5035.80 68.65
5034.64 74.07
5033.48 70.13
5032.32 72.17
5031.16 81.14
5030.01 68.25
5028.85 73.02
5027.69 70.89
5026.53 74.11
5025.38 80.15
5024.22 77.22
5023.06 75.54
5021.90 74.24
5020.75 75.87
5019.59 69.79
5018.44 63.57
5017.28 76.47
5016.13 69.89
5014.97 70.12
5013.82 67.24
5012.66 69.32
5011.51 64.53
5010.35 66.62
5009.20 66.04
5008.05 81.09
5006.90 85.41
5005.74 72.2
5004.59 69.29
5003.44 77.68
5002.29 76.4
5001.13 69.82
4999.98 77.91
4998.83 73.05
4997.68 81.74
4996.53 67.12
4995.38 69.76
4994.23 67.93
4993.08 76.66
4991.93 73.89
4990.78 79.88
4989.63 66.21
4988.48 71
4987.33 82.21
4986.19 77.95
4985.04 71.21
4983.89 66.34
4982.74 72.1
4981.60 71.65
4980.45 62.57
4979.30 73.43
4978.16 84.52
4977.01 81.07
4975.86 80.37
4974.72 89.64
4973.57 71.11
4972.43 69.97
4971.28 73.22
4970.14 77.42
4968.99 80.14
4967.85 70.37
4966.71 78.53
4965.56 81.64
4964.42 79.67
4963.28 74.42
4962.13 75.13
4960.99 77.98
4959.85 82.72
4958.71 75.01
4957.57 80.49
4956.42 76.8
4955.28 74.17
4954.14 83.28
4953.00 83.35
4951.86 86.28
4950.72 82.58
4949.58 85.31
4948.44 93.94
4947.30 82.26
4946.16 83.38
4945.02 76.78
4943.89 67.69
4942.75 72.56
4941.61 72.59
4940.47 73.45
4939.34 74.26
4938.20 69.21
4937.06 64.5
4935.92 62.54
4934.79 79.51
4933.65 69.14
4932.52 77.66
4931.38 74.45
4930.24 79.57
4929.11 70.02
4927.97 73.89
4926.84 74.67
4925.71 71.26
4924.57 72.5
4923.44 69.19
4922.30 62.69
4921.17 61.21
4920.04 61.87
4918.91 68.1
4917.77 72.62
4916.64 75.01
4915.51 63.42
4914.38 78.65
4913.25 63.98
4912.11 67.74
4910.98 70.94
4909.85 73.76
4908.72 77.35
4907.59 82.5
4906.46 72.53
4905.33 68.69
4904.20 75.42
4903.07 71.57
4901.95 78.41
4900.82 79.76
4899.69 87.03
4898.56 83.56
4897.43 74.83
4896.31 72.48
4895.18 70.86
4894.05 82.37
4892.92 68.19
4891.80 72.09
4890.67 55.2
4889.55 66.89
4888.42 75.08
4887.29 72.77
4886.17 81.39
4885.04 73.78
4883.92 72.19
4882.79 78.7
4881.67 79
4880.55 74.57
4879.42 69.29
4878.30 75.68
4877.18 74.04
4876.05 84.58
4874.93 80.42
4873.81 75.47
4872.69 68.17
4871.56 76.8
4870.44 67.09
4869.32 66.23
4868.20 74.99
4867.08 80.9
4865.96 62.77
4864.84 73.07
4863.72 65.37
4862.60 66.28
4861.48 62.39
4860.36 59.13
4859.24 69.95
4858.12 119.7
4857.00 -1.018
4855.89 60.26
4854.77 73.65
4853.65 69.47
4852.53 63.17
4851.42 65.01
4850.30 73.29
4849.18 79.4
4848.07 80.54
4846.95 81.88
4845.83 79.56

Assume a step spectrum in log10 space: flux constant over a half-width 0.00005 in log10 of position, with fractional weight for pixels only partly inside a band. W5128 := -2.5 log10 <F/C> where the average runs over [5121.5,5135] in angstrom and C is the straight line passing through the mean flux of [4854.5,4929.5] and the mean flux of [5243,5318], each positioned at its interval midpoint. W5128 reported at 0.129 mag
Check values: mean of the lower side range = 71.7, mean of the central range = 66.4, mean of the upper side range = 76.7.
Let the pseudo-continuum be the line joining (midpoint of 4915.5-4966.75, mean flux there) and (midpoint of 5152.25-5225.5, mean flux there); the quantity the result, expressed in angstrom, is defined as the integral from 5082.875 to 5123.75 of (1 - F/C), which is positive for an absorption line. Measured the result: -2.2 angstrom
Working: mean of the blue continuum 75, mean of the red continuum 65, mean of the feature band 72.2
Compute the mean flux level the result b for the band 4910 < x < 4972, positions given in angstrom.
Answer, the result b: 74.6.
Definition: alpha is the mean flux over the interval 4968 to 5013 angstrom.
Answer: 74.1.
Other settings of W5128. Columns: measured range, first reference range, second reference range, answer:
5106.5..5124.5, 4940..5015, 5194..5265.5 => 0.05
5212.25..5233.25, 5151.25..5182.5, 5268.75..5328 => -0.05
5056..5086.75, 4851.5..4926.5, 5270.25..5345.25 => 0.06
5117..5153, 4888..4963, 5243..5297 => 0.11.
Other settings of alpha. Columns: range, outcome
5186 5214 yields 67.3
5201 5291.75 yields 73.6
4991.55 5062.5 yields 72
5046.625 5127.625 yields 70.9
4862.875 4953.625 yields 73.8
